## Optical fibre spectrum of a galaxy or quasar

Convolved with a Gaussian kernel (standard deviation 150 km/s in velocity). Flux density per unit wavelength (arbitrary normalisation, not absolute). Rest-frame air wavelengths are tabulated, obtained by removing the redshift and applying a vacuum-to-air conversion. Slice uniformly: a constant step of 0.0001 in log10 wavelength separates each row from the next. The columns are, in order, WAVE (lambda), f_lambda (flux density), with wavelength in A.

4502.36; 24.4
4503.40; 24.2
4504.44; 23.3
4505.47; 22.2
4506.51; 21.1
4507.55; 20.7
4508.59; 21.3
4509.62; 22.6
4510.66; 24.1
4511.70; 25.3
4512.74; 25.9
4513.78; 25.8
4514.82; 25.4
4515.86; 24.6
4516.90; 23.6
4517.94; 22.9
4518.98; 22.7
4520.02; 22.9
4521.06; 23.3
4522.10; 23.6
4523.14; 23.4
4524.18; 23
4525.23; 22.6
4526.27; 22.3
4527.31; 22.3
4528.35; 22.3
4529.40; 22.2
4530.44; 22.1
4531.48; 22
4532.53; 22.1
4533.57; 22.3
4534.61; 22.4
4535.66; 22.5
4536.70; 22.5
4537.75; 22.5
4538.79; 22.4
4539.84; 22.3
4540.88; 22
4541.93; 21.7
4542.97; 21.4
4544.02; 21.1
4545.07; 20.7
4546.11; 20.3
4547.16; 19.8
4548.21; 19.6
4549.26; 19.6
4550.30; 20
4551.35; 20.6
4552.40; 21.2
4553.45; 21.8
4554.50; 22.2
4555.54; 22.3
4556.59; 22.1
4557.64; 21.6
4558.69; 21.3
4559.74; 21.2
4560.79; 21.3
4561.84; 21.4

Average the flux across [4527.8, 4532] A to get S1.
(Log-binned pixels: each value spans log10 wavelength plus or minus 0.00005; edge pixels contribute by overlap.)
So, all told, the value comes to 22.2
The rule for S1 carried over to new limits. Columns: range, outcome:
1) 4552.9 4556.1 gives 22.1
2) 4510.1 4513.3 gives 25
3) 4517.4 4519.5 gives 22.8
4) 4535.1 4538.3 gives 22.5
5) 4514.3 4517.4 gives 24.5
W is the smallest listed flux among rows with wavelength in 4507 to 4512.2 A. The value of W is 20.7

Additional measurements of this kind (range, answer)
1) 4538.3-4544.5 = 21.1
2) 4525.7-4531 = 22.1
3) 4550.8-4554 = 20.6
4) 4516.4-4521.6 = 22.7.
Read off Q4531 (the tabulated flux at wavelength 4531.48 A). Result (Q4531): 22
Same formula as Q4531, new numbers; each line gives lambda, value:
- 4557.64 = 21.6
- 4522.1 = 23.6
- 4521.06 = 23.3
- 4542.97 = 21.4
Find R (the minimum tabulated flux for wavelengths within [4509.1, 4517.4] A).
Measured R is 22.6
